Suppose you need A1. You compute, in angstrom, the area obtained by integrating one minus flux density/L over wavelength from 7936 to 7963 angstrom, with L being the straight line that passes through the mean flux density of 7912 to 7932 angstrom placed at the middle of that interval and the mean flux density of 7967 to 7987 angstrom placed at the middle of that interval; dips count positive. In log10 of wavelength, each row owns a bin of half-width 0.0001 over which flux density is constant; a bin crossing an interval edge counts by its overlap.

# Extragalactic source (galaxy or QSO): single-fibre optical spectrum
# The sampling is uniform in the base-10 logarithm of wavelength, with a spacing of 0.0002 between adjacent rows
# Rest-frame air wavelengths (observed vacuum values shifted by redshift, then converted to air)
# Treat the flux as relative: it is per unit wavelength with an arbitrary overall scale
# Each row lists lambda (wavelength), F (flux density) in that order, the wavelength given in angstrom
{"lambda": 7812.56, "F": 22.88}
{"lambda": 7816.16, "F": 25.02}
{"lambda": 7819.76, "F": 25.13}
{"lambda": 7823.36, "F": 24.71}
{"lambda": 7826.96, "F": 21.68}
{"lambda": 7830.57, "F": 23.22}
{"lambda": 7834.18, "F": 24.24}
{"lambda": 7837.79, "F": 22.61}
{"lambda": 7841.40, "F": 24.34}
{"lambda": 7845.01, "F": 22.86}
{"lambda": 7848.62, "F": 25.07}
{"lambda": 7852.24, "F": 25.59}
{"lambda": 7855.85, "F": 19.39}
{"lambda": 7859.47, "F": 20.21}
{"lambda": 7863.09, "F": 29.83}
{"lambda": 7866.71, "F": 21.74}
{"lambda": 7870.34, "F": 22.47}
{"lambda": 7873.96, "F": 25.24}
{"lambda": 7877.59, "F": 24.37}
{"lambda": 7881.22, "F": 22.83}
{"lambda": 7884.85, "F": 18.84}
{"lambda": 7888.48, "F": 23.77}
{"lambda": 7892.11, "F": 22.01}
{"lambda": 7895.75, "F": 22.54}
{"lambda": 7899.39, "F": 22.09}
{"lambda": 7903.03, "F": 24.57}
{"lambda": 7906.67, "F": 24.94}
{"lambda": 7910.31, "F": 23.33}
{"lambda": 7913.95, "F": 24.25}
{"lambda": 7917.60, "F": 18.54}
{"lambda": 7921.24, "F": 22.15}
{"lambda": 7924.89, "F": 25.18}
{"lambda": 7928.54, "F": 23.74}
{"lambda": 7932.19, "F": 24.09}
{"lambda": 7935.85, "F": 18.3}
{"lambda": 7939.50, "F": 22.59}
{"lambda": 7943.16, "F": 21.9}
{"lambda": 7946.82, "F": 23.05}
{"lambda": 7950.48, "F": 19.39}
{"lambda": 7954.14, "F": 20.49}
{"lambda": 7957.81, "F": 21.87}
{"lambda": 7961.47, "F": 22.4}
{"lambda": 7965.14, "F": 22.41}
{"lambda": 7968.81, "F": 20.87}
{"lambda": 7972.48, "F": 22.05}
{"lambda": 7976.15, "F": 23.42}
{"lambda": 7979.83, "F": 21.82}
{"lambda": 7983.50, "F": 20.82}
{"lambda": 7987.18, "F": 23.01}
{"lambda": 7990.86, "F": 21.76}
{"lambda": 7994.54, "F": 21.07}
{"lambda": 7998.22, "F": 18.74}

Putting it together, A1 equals 1.1 angstrom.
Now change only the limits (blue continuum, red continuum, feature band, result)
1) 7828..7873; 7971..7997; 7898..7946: -0.2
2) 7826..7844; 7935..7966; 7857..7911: -1.7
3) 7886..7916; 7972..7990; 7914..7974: 2.2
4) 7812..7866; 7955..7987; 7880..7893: 0.7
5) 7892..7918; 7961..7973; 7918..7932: -0.3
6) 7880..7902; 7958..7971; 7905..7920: -0.5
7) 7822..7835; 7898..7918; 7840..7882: -0.6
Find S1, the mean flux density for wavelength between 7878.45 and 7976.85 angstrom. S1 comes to 22.3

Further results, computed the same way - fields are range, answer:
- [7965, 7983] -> 22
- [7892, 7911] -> 23.3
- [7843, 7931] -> 23.2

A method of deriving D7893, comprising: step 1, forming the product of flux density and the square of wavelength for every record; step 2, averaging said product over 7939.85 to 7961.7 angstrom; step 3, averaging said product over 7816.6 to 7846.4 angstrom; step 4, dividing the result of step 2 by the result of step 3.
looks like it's 0.94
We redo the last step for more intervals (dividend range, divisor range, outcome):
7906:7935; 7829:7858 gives 1.01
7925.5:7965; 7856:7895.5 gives 0.97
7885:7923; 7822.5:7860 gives 0.99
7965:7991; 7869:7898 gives 0.99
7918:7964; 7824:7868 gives 0.96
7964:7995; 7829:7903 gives 0.97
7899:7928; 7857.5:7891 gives 1.01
